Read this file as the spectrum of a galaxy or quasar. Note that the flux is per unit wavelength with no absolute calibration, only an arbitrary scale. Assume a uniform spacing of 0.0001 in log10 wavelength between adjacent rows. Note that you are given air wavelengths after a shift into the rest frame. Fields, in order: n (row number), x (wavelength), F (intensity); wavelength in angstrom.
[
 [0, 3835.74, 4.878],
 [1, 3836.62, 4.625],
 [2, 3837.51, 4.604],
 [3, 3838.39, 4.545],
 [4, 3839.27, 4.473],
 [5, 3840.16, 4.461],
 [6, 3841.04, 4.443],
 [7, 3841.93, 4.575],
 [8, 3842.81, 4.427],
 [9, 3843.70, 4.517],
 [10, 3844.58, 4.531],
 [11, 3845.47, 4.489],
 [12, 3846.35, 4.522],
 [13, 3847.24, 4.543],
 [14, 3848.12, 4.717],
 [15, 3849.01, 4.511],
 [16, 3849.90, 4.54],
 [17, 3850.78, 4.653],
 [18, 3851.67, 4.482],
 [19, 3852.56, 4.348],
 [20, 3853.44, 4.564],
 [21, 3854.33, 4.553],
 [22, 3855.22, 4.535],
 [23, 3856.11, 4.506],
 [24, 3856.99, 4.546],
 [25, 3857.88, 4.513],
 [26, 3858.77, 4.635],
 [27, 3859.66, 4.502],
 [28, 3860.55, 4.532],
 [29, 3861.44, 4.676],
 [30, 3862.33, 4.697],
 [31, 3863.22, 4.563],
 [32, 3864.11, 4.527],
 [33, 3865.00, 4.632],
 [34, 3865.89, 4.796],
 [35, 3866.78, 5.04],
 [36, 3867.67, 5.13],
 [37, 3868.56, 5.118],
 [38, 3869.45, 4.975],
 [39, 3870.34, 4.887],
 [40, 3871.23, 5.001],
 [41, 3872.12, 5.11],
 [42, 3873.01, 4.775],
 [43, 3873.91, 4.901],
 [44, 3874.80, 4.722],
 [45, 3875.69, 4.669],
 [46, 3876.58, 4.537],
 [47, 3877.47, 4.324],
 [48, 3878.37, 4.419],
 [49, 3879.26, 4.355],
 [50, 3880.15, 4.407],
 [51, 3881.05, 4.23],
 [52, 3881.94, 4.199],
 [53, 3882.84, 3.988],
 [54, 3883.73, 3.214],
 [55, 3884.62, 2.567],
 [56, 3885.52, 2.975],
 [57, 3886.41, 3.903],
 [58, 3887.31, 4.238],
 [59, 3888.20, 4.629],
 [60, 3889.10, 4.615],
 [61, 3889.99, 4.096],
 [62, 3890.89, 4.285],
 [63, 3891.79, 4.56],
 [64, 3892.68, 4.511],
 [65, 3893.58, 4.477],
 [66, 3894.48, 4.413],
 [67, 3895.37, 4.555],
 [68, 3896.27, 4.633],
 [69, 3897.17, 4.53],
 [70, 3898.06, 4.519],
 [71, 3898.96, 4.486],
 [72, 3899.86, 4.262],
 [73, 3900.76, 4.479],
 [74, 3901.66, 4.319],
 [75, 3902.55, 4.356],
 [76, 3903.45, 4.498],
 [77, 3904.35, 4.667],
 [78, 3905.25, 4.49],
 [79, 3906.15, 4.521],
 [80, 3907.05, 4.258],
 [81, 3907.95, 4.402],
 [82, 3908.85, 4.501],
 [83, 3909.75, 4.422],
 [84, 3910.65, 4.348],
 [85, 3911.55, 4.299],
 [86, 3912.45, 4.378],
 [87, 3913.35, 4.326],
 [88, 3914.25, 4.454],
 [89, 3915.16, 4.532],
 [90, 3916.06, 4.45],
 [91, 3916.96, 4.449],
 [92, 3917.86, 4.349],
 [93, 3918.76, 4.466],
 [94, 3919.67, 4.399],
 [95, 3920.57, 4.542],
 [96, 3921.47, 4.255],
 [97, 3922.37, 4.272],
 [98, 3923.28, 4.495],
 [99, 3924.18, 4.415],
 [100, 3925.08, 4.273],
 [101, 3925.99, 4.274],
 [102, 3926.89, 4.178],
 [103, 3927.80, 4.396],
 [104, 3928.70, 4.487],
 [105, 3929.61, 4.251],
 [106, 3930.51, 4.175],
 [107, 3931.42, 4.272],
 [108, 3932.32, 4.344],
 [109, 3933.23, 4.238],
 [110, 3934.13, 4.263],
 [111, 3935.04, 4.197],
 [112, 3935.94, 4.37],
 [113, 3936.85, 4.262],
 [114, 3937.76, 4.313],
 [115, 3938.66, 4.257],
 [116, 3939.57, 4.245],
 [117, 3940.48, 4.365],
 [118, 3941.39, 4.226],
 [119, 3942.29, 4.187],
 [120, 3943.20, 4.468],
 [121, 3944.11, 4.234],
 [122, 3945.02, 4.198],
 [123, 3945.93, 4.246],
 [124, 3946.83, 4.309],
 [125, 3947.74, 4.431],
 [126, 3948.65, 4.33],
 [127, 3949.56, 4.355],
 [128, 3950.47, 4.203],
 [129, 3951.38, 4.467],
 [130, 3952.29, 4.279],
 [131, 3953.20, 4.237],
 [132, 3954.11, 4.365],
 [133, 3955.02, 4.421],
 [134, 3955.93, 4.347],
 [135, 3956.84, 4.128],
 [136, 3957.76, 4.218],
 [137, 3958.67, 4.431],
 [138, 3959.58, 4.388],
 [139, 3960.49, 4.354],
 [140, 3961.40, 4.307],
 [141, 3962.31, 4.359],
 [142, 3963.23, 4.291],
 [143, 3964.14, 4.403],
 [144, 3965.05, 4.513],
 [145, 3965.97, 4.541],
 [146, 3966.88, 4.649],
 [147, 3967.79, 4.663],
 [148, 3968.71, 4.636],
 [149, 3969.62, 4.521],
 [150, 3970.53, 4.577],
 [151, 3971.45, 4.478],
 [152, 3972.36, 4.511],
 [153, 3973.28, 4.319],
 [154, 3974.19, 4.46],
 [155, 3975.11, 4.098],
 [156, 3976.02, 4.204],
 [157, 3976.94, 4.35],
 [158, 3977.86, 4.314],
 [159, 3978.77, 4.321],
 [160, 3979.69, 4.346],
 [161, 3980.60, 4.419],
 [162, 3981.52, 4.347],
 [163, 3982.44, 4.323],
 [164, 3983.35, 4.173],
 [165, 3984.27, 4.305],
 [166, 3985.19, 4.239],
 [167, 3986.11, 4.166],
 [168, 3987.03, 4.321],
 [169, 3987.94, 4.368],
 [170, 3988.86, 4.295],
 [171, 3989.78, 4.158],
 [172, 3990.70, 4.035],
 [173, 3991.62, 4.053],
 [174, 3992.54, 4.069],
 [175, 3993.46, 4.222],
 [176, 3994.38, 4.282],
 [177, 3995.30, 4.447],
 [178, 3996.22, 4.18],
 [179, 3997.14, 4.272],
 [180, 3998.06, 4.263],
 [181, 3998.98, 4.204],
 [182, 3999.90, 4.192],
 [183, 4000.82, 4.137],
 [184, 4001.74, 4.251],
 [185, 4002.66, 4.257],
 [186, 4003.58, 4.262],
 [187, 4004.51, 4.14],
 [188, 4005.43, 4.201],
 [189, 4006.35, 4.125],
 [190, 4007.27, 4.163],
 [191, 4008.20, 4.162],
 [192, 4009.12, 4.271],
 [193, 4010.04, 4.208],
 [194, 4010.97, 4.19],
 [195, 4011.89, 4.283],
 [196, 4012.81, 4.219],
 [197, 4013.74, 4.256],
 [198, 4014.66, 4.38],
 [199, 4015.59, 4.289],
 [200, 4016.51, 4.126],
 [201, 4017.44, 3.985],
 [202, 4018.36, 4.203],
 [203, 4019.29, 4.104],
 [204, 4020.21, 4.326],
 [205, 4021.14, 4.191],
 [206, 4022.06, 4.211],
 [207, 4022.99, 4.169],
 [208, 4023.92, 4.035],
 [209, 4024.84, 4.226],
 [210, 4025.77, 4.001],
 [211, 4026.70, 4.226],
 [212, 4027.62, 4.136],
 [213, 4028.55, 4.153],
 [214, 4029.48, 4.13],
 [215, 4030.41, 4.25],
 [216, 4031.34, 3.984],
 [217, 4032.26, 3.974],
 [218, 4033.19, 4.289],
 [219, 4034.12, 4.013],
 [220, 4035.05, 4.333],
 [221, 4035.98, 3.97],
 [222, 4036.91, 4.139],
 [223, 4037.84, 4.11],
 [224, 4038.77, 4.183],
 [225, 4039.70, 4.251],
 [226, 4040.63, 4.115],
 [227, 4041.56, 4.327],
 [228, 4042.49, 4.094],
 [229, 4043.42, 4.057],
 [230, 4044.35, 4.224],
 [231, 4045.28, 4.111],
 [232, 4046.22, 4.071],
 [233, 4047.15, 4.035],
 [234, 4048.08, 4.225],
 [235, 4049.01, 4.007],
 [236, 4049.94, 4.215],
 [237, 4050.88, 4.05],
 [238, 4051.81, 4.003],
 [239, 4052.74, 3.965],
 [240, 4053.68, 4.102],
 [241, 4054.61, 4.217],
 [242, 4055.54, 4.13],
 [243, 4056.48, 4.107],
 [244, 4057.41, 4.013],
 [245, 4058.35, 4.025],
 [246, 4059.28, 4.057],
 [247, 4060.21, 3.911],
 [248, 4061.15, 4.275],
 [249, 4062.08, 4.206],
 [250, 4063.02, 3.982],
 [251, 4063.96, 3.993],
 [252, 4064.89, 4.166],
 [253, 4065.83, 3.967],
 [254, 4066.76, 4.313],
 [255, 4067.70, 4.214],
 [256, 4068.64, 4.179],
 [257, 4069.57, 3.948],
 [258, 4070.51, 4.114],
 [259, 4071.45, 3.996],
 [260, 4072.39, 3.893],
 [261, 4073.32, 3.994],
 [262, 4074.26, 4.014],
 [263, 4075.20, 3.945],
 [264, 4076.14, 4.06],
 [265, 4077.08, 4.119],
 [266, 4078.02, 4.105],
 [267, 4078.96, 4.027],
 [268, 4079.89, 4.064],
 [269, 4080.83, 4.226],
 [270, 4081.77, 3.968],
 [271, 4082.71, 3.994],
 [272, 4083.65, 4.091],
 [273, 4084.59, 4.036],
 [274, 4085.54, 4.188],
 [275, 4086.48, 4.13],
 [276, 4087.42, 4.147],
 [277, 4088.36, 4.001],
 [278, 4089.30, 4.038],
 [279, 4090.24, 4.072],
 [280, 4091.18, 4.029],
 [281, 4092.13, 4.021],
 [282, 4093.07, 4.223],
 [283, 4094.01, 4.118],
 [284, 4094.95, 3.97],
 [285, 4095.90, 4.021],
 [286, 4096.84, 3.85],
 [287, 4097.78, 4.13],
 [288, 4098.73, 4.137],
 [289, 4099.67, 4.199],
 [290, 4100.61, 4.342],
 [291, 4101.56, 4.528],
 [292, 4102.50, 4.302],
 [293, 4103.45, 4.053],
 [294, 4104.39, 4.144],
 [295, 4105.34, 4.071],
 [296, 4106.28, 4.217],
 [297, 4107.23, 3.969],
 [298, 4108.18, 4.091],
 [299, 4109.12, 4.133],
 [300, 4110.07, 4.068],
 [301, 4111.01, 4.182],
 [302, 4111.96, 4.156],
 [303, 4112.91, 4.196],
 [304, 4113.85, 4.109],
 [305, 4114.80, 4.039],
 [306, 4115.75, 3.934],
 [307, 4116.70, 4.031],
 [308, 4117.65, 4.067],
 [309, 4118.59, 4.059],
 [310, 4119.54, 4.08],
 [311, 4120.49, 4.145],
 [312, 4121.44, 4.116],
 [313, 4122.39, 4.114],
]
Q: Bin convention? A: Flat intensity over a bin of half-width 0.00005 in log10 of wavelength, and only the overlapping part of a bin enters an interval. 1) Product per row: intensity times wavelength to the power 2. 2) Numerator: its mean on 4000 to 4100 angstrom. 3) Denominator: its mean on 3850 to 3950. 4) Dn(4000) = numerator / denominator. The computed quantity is 1.0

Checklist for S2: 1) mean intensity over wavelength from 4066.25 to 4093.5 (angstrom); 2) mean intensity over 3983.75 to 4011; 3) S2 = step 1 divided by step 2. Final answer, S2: 0.97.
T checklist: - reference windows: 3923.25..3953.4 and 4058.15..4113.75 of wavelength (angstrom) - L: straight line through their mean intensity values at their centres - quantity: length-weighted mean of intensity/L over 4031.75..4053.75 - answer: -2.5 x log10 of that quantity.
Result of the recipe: 0.01 mag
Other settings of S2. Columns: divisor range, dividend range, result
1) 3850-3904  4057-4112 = 0.92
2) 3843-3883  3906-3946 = 0.94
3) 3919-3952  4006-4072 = 0.96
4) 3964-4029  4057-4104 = 0.96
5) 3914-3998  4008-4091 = 0.95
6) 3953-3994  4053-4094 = 0.94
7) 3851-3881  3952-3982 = 0.94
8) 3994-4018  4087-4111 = 0.98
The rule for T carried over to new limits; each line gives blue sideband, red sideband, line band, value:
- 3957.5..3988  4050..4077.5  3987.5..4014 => 0.019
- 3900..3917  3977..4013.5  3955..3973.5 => -0.032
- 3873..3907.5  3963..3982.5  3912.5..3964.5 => 0.013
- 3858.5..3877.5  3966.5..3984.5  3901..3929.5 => 0.050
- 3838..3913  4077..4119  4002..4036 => 0.015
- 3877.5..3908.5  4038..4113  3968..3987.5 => -0.043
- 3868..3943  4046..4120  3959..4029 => -0.010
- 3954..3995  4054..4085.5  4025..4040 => 0.011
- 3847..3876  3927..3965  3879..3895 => 0.122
